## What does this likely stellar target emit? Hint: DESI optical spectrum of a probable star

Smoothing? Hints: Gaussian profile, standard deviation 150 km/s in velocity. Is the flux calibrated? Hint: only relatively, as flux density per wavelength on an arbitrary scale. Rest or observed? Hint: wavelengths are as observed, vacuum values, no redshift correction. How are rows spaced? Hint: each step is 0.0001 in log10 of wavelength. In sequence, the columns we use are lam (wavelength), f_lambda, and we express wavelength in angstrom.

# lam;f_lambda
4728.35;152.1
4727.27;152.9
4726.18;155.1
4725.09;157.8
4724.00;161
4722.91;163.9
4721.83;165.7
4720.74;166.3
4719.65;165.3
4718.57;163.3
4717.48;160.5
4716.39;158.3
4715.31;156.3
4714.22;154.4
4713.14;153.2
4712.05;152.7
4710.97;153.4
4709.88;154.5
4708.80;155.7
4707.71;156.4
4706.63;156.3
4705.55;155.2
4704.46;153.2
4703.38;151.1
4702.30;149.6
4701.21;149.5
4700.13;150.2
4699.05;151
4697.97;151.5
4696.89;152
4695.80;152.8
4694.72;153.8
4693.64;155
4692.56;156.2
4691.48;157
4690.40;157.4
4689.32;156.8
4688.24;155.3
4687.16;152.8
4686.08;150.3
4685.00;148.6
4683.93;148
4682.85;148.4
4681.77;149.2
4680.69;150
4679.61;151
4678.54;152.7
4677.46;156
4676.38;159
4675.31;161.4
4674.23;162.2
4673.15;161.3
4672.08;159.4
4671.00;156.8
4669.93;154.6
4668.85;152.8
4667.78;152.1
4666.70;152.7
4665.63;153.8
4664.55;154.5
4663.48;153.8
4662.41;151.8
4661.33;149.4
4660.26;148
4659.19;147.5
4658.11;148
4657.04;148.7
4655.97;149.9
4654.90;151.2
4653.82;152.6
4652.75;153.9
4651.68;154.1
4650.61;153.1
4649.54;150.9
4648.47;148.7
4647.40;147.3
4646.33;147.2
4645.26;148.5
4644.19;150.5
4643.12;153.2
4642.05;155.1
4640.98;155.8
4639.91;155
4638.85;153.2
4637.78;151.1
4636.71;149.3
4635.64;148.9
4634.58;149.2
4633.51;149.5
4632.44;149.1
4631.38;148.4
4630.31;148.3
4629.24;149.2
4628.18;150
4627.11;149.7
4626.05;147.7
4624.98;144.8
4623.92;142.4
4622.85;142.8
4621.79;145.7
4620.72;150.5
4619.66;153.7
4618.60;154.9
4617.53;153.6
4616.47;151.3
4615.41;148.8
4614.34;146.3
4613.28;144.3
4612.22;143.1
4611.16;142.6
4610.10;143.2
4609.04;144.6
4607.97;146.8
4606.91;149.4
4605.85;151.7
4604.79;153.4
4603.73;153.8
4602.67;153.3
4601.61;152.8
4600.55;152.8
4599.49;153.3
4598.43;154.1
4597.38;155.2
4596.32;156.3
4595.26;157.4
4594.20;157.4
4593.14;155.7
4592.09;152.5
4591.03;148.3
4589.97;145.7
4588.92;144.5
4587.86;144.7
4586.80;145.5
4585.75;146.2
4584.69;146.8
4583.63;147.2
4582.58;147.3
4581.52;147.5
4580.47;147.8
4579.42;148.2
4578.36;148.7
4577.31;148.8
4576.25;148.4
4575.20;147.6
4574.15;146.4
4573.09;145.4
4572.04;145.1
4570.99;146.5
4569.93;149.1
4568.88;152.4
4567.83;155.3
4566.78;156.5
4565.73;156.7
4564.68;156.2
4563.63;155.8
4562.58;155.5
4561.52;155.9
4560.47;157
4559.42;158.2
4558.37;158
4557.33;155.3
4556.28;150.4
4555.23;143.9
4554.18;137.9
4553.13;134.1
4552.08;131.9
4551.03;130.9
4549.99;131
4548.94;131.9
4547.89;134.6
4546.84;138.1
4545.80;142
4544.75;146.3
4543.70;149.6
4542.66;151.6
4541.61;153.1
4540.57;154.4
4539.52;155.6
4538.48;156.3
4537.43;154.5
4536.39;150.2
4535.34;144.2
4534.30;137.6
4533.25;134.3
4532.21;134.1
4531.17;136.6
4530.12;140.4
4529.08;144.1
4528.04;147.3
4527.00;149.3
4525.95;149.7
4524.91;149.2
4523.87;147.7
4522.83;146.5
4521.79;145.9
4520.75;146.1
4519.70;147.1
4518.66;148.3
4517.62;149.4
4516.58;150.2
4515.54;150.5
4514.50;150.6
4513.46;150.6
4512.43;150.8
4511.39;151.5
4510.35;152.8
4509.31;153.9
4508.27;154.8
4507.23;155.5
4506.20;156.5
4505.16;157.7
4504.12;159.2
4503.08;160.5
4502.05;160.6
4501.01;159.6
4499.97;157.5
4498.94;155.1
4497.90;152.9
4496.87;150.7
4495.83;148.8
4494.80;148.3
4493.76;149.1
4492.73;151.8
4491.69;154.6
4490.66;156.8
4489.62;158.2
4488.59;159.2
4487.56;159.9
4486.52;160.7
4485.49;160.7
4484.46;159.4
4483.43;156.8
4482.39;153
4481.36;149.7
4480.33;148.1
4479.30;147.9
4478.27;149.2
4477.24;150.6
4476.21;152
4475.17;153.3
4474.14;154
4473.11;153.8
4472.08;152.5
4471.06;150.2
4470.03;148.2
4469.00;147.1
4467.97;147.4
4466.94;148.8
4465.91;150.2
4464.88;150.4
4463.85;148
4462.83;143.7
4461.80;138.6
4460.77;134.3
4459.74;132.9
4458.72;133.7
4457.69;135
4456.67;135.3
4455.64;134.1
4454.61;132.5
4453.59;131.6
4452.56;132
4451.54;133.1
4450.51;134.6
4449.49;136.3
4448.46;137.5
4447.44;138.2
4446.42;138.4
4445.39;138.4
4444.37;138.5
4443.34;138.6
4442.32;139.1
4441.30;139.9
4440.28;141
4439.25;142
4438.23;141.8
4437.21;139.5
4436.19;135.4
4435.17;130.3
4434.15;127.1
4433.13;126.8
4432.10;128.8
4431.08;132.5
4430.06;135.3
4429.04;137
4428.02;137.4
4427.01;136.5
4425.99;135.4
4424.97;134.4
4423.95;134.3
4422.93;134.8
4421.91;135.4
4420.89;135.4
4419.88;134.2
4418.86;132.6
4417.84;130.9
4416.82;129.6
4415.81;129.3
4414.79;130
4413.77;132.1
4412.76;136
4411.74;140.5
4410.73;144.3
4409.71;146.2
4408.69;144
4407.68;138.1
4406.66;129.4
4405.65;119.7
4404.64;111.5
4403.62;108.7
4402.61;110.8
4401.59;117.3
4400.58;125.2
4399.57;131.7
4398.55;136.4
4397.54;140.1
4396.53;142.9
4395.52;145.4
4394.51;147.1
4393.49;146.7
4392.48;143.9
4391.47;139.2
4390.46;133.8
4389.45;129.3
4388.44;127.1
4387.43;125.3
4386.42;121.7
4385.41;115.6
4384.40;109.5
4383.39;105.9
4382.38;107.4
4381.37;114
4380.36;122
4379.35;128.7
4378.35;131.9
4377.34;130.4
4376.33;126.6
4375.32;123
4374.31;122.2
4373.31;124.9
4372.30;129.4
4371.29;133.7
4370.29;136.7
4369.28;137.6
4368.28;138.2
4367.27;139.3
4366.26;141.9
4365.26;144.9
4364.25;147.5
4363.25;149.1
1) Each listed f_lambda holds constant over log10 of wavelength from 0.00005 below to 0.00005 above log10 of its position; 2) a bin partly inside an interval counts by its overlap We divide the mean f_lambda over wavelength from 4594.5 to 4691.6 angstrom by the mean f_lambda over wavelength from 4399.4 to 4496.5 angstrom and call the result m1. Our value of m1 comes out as 1.1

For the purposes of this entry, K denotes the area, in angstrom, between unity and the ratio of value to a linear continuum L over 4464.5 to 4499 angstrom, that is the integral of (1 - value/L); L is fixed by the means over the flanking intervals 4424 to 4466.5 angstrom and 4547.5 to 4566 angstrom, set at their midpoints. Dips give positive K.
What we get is -3.1 angstrom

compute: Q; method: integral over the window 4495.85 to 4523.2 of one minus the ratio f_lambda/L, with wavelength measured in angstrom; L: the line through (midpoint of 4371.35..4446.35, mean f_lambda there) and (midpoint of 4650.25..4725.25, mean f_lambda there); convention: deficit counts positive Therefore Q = -2.6 angstrom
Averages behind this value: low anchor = 131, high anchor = 154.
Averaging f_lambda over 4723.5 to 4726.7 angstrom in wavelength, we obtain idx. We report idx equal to 158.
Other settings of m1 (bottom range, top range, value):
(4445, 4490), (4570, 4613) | 1.02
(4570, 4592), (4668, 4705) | 1.05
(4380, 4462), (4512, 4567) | 1.11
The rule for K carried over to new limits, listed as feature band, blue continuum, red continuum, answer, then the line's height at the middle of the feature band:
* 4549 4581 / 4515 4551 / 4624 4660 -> -0.33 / 147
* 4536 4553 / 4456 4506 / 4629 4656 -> 0.76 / 151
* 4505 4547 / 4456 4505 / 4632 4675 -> 0.77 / 151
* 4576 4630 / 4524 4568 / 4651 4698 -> 0.15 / 150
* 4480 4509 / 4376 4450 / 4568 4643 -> -3.36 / 139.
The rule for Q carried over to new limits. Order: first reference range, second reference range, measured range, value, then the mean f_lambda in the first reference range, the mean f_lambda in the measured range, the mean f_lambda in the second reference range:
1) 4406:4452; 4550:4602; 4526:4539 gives 0.10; 136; 144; 150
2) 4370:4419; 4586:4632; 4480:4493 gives -1.73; 129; 156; 150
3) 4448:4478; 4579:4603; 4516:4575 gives 0.26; 143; 147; 150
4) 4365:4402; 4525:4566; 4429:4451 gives -0.07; 130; 136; 146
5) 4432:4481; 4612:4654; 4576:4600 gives -0.38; 141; 150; 150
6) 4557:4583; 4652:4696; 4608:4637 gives 0.89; 152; 148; 153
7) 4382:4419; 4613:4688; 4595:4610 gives -0.51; 130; 152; 151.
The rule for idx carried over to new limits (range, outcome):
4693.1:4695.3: 155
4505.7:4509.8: 155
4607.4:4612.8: 144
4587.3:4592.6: 147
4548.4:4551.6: 131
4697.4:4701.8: 151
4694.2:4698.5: 152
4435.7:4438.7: 139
